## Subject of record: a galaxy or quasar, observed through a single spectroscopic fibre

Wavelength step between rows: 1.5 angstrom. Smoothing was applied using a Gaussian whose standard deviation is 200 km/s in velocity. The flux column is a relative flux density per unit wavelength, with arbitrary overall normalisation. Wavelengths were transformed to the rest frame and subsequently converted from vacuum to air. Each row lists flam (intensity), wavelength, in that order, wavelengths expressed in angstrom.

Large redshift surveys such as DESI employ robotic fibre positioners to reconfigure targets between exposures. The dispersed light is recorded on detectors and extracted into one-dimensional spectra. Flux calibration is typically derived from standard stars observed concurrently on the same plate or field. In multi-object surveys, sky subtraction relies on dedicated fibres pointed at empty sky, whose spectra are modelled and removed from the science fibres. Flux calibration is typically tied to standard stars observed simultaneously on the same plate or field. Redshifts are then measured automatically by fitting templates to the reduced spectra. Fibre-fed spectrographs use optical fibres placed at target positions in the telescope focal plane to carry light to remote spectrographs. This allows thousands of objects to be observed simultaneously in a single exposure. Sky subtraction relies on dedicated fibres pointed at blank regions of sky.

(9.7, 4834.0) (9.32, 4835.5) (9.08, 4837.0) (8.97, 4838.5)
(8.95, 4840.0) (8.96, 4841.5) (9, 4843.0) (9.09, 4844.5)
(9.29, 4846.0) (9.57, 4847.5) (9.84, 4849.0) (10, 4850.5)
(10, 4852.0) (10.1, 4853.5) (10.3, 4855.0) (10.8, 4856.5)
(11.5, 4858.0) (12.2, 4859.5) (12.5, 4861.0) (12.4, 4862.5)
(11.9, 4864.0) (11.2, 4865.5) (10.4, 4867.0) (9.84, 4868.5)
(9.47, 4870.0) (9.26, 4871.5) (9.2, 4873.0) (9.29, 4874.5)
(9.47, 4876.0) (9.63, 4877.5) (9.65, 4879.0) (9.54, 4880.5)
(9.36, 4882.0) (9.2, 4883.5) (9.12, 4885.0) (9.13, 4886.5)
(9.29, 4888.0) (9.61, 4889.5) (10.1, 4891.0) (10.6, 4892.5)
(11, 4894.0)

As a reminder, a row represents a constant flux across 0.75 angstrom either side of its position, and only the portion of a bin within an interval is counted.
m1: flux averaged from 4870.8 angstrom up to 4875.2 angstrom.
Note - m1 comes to 9.25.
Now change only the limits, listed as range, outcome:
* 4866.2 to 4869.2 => 10.1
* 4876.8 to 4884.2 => 9.48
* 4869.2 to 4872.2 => 9.37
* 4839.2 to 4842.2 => 8.96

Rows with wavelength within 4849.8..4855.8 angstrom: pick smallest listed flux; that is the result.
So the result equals 10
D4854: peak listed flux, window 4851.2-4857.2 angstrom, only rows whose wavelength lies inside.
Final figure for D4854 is 10.8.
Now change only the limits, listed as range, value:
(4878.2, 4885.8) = 9.65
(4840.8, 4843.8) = 9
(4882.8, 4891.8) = 10.1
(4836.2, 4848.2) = 9.57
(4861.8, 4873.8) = 12.4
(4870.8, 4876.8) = 9.47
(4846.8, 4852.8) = 10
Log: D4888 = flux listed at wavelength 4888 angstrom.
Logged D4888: 9.29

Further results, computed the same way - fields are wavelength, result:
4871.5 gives 9.26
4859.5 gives 12.2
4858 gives 11.5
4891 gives 10.1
